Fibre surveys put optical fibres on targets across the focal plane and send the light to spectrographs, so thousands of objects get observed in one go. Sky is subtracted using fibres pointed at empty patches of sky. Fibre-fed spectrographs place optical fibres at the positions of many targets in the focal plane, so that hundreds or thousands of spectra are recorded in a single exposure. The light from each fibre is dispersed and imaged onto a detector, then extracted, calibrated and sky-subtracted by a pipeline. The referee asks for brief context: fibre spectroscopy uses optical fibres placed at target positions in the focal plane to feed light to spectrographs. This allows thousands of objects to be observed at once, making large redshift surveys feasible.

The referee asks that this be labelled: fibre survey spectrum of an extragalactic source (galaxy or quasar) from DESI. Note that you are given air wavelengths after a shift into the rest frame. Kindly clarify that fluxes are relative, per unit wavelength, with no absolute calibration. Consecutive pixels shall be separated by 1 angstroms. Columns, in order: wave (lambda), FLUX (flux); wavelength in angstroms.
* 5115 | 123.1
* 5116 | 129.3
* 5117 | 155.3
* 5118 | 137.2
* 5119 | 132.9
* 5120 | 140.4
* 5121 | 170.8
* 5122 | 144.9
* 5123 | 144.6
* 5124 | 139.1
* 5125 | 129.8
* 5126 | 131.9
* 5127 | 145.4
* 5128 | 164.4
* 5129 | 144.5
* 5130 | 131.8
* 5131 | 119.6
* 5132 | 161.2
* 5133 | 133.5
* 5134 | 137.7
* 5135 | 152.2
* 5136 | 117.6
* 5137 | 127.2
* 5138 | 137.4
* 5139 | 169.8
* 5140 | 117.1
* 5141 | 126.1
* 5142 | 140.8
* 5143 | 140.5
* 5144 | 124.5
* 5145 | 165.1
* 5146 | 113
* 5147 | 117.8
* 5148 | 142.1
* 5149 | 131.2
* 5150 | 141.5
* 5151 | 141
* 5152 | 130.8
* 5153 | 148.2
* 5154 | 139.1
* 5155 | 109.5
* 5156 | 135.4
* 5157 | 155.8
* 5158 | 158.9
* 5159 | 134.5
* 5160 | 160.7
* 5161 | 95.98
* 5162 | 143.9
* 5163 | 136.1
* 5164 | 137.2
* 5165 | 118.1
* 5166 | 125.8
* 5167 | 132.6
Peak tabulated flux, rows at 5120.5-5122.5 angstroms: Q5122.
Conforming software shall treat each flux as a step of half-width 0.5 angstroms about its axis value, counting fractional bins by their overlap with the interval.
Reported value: 170.8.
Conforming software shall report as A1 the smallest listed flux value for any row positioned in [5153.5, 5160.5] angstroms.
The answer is 109.5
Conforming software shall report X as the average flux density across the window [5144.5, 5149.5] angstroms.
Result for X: 134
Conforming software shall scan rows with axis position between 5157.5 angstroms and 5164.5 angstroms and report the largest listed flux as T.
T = 160.7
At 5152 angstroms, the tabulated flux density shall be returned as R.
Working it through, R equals 130.8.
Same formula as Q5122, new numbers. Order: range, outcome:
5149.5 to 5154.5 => 148.2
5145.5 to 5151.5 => 142.1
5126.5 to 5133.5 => 164.4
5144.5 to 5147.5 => 165.1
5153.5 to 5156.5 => 139.1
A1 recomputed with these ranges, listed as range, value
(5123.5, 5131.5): 119.6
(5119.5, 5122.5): 140.4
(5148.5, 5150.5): 131.2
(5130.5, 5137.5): 117.6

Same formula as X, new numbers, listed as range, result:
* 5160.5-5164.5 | 128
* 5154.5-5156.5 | 122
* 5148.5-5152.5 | 136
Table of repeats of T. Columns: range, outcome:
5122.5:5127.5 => 145.4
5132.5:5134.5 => 137.7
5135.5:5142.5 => 169.8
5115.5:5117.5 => 155.3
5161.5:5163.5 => 143.9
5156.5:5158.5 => 158.9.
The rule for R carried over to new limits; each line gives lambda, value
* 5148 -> 142.1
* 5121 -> 170.8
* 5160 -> 160.7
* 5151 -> 141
